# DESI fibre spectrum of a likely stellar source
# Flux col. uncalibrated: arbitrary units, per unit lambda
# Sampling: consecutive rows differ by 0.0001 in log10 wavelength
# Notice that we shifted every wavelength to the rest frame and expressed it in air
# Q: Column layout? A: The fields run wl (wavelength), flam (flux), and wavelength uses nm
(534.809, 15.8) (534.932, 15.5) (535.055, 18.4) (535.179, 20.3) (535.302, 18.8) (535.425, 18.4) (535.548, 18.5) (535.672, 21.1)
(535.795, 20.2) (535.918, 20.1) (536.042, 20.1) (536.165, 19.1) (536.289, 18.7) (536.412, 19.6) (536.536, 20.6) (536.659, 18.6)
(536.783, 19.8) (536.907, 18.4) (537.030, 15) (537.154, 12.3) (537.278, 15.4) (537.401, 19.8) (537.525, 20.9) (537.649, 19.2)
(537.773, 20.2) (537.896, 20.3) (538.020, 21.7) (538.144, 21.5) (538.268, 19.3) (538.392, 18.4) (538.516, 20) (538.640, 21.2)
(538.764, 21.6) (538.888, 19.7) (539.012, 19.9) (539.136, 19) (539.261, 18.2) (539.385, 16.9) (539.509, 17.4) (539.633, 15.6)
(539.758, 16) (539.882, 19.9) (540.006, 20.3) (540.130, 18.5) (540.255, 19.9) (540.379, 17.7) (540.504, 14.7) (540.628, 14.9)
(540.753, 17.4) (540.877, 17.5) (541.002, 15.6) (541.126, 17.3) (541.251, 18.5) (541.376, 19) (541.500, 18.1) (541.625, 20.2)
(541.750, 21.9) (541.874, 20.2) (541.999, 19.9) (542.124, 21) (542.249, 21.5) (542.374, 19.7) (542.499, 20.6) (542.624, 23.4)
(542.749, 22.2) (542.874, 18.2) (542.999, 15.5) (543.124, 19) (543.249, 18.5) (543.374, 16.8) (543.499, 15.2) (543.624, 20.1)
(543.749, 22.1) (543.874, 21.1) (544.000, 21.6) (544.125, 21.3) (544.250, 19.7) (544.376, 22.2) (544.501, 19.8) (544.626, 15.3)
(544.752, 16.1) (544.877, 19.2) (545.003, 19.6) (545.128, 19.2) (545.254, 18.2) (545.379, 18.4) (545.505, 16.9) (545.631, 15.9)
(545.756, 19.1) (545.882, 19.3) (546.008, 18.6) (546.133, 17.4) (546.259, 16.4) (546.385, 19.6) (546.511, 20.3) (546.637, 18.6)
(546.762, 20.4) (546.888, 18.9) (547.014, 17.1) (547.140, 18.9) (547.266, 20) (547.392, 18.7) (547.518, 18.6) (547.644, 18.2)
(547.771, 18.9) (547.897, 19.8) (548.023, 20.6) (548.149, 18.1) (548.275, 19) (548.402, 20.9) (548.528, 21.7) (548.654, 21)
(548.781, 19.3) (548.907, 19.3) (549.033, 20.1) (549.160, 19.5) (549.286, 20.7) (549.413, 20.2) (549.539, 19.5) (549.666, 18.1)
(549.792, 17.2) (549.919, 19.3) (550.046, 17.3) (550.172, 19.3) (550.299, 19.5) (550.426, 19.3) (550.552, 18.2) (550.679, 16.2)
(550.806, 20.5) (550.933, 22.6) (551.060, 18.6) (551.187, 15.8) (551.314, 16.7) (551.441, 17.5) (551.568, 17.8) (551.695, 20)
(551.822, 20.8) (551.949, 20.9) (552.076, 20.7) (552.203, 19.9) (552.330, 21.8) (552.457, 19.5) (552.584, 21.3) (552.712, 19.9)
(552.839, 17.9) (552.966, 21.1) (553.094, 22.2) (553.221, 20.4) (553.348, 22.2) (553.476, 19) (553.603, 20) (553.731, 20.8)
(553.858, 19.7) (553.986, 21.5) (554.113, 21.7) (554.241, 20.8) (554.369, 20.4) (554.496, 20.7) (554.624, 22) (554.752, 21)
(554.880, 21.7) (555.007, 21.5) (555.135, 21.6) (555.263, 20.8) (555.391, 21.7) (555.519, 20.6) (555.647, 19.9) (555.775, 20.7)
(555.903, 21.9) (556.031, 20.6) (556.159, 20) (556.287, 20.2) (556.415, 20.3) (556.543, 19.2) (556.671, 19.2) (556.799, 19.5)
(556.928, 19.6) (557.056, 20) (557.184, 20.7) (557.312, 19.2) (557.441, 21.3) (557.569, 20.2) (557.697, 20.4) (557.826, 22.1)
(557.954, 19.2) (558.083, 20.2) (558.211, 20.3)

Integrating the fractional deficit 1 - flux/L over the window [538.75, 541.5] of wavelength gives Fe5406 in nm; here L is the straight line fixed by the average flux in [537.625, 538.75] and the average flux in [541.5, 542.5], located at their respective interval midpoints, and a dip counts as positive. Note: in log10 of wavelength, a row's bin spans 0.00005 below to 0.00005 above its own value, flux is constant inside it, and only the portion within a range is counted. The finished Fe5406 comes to 0.33 nm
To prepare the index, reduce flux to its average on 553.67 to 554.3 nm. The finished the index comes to 20.9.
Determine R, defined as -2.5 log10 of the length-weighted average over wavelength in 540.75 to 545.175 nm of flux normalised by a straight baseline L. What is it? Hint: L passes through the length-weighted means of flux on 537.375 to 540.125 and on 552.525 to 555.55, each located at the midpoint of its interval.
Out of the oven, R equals 0.03 mag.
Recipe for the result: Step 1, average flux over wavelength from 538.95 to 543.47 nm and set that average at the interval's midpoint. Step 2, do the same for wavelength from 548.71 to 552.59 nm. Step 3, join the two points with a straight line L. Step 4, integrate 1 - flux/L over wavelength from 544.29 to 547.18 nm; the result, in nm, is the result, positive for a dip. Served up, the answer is 0.06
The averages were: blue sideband 18.6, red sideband 19.2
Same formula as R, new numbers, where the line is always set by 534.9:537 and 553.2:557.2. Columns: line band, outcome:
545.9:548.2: 0.06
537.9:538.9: -0.06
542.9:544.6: 0.02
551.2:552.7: 0.04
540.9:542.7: -0.01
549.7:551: 0.07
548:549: 0.01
